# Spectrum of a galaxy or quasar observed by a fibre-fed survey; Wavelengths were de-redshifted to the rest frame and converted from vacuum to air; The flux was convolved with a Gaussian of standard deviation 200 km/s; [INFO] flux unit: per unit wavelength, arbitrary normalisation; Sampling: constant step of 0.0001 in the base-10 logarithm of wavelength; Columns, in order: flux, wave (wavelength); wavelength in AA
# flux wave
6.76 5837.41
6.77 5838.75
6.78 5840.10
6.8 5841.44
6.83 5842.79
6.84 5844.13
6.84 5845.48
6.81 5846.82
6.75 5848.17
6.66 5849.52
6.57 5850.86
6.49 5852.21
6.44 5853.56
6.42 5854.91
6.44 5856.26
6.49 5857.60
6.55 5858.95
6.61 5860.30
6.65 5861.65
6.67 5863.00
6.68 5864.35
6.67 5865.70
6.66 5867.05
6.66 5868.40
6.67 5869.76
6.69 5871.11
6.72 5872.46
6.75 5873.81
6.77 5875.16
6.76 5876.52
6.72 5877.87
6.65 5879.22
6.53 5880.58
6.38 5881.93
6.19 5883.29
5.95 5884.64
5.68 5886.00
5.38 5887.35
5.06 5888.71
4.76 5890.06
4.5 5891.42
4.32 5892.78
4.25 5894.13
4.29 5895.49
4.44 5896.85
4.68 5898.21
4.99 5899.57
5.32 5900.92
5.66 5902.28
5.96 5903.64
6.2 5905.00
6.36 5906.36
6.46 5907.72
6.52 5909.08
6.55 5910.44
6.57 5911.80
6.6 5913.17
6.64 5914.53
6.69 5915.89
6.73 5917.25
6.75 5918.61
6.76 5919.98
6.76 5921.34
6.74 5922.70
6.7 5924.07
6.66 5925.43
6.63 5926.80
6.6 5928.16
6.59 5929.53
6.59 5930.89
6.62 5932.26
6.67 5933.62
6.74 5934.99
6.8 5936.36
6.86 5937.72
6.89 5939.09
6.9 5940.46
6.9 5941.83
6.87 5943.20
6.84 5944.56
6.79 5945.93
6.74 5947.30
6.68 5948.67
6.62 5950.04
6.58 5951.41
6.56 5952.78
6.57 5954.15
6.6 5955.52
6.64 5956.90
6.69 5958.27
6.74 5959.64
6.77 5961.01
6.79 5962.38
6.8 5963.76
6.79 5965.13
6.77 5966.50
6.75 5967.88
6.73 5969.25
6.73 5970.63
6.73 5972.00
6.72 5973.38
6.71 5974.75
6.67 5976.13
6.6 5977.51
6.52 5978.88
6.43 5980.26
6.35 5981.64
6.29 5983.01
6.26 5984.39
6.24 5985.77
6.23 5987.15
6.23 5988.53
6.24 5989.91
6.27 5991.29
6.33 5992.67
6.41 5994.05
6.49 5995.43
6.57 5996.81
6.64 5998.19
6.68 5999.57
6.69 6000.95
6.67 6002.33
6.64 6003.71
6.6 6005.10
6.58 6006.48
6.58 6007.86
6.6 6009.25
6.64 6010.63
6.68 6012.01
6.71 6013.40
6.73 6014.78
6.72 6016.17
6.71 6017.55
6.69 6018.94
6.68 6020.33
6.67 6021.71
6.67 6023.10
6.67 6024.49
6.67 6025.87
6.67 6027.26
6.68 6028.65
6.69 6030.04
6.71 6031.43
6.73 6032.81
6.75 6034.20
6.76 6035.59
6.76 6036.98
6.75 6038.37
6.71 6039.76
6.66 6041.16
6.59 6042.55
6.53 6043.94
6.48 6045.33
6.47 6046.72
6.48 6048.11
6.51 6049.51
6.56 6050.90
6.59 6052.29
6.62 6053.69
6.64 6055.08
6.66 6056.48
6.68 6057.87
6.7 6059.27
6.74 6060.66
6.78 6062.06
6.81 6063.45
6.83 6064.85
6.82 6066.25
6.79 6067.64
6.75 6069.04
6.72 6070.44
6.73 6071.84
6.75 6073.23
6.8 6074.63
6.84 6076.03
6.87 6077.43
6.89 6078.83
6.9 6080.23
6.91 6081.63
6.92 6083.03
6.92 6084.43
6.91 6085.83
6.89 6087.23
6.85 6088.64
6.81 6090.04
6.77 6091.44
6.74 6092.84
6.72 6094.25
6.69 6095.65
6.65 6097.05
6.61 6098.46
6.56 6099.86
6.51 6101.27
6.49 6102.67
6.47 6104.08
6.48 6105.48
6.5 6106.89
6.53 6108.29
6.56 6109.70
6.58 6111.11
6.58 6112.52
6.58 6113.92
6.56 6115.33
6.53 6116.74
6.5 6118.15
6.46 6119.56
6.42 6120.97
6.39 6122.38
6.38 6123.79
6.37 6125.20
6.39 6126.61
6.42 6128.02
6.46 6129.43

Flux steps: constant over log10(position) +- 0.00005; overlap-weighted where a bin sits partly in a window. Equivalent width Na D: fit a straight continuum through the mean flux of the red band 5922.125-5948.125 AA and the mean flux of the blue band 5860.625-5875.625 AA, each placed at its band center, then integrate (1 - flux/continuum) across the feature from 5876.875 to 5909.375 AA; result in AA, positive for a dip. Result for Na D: 5.6 AA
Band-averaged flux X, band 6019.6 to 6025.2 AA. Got 6.68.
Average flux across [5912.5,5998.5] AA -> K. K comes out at 6.63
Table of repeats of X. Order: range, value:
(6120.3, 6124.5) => 6.4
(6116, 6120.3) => 6.49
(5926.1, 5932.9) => 6.6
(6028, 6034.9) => 6.72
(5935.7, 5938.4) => 6.85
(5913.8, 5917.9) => 6.7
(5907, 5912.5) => 6.52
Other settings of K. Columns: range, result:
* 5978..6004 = 6.43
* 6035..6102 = 6.72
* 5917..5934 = 6.68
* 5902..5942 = 6.61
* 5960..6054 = 6.6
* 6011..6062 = 6.66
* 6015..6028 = 6.68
